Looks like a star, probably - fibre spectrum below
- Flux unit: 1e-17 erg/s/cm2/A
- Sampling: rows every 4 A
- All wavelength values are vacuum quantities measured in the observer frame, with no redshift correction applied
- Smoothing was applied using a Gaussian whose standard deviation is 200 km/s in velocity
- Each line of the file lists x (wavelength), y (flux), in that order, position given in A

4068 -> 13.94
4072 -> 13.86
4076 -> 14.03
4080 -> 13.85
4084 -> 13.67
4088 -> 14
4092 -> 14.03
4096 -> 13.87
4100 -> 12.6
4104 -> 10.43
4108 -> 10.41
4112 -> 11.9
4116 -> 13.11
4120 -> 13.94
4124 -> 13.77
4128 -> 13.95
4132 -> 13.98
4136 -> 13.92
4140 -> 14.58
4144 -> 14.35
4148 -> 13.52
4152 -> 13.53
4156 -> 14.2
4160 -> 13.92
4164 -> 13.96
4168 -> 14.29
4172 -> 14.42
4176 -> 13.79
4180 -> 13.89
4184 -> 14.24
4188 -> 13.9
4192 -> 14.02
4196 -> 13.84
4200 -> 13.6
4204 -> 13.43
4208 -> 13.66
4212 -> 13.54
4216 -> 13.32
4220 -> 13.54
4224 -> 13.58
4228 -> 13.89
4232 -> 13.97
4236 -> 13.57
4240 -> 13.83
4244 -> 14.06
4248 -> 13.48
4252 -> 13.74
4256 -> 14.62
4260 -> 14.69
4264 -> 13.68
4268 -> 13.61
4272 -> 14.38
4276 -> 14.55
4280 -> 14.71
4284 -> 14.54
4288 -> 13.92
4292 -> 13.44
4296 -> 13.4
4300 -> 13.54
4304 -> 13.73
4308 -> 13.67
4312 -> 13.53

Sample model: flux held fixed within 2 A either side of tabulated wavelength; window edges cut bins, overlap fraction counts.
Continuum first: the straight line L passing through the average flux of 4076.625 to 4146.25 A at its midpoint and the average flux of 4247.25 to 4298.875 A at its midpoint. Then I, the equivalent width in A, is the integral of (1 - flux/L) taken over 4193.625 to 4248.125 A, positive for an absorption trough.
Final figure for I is 0.6 A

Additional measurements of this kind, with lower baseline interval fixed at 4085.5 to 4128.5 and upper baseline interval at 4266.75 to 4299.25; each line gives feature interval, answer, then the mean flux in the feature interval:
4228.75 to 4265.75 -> -0.4 A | 14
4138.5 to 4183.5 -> -2.7 A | 14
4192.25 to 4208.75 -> -0.2 A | 13.7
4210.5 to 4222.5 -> 0.1 A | 13.5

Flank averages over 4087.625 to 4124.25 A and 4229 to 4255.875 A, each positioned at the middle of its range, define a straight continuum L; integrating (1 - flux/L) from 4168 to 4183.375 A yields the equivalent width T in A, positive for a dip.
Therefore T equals -0.93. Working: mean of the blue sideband 12.7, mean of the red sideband 13.8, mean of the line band 14.1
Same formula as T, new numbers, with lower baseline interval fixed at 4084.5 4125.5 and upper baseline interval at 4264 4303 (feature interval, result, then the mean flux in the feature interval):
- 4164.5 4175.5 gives -0.8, 14.2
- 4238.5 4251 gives 0.0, 13.8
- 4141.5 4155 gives -0.8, 13.9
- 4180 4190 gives -0.5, 14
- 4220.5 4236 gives -0.1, 13.8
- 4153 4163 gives -0.6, 14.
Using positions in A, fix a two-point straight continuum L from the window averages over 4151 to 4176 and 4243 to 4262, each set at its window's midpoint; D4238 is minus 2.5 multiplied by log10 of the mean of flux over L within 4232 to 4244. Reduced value 0.02 mag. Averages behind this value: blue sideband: 14.1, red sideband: 14.1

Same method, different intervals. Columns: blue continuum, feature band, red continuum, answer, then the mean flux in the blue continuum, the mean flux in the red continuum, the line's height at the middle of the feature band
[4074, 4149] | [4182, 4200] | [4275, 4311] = -0.03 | 13.4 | 13.9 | 13.6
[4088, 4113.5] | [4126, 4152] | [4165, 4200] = -0.07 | 12.4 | 14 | 13.1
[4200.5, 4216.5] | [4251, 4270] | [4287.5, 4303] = -0.04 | 13.5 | 13.6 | 13.5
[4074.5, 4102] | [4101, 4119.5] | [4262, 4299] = 0.17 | 13.7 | 14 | 13.7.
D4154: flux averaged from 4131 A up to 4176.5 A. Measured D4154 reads 14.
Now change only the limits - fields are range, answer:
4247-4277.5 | 14.1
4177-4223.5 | 13.7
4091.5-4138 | 13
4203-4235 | 13.6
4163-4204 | 14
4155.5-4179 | 14.1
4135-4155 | 14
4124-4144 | 14.1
